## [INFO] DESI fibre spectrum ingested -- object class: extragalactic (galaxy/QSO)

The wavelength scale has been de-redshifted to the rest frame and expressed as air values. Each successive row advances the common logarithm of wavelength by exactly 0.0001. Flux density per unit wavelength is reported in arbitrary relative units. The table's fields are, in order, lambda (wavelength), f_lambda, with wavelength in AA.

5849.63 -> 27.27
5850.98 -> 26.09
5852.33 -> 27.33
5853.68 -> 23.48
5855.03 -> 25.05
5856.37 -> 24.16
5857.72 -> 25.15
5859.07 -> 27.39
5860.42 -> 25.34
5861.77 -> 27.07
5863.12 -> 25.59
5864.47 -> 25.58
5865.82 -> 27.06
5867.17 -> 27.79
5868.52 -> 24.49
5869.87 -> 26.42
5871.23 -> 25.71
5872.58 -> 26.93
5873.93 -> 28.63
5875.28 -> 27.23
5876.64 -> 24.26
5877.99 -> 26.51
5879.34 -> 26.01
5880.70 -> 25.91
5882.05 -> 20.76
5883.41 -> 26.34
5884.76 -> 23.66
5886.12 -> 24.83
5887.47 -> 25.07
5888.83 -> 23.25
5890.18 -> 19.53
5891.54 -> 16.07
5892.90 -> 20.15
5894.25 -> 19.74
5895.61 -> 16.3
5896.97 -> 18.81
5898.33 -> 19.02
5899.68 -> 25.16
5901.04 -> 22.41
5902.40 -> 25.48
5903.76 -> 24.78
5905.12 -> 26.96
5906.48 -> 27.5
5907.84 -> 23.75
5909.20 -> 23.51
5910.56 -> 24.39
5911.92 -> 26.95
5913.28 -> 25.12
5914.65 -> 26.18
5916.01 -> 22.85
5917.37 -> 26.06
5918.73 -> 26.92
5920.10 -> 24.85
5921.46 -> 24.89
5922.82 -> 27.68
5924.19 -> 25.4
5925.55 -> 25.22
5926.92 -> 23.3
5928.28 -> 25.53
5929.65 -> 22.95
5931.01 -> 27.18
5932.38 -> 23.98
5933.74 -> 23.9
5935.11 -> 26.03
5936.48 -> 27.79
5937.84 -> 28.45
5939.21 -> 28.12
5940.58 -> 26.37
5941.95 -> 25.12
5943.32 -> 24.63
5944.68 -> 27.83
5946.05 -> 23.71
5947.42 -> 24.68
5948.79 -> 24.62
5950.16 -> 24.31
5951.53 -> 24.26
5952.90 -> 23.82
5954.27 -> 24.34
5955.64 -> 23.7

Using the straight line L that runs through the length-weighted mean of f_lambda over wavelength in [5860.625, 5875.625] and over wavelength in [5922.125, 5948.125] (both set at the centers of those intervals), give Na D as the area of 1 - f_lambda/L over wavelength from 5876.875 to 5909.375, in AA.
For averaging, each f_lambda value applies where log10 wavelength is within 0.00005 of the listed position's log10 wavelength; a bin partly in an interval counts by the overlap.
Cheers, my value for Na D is 4.0 AA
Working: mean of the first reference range 26.5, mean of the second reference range 25.7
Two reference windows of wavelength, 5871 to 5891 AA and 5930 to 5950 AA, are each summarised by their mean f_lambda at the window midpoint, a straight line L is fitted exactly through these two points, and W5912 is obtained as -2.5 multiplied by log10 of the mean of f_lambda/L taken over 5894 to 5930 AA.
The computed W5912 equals 0.05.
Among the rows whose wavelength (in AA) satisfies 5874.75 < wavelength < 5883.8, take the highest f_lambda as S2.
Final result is 27.23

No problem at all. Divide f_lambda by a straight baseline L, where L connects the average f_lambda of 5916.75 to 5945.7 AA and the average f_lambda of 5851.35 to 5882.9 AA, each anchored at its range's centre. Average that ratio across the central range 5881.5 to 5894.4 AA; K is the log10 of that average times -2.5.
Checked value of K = 0.171 mag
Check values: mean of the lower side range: 25.8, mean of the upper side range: 25.8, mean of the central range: 22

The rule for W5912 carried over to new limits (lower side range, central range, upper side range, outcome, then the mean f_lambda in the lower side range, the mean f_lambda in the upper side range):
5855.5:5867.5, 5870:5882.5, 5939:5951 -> 0.003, 26.1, 25.4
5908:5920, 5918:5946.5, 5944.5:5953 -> -0.037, 25.2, 24.6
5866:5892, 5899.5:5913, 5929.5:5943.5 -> 0.013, 24.8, 26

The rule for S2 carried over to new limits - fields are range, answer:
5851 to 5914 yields 28.63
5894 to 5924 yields 27.68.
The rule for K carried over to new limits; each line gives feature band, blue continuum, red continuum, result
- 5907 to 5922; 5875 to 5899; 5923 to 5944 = -0.034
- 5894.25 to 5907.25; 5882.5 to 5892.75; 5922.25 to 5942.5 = 0.034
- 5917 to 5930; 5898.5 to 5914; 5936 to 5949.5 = 0.007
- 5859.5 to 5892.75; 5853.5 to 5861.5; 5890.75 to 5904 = -0.080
